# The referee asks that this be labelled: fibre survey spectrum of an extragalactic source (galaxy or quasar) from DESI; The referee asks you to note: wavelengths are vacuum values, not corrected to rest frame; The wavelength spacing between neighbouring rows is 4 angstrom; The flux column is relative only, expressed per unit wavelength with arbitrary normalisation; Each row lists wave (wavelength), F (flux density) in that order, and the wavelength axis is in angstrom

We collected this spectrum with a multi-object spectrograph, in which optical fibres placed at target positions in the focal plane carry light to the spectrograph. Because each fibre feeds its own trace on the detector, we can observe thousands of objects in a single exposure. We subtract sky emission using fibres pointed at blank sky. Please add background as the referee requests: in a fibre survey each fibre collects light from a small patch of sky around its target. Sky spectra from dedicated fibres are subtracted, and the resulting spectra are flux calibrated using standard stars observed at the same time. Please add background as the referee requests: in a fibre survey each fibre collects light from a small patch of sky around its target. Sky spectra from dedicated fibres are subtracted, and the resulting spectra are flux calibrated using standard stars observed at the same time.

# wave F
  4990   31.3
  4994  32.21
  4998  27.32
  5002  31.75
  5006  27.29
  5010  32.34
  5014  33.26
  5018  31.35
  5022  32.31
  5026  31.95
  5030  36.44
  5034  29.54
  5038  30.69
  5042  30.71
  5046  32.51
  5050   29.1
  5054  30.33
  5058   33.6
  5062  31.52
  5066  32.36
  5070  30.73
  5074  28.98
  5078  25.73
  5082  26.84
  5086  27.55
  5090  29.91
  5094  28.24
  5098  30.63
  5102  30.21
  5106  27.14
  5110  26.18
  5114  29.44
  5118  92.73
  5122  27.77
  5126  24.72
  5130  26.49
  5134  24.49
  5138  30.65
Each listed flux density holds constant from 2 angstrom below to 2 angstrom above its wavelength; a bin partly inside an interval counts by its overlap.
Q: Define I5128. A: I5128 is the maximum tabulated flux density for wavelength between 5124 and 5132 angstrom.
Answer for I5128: 26.49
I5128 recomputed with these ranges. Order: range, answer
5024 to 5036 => 36.44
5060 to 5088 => 32.36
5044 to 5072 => 33.6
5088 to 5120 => 92.73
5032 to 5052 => 32.51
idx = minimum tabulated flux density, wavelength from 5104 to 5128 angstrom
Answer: 24.72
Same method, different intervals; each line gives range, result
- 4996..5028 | 27.29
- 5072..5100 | 25.73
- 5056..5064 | 31.52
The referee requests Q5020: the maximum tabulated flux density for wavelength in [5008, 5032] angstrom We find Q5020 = 36.44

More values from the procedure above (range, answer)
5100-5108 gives 30.21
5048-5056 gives 30.33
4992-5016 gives 33.26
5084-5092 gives 29.91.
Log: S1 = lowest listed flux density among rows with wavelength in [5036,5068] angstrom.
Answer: 29.1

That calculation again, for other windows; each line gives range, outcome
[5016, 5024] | 31.35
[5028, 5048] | 29.54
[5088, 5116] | 26.18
